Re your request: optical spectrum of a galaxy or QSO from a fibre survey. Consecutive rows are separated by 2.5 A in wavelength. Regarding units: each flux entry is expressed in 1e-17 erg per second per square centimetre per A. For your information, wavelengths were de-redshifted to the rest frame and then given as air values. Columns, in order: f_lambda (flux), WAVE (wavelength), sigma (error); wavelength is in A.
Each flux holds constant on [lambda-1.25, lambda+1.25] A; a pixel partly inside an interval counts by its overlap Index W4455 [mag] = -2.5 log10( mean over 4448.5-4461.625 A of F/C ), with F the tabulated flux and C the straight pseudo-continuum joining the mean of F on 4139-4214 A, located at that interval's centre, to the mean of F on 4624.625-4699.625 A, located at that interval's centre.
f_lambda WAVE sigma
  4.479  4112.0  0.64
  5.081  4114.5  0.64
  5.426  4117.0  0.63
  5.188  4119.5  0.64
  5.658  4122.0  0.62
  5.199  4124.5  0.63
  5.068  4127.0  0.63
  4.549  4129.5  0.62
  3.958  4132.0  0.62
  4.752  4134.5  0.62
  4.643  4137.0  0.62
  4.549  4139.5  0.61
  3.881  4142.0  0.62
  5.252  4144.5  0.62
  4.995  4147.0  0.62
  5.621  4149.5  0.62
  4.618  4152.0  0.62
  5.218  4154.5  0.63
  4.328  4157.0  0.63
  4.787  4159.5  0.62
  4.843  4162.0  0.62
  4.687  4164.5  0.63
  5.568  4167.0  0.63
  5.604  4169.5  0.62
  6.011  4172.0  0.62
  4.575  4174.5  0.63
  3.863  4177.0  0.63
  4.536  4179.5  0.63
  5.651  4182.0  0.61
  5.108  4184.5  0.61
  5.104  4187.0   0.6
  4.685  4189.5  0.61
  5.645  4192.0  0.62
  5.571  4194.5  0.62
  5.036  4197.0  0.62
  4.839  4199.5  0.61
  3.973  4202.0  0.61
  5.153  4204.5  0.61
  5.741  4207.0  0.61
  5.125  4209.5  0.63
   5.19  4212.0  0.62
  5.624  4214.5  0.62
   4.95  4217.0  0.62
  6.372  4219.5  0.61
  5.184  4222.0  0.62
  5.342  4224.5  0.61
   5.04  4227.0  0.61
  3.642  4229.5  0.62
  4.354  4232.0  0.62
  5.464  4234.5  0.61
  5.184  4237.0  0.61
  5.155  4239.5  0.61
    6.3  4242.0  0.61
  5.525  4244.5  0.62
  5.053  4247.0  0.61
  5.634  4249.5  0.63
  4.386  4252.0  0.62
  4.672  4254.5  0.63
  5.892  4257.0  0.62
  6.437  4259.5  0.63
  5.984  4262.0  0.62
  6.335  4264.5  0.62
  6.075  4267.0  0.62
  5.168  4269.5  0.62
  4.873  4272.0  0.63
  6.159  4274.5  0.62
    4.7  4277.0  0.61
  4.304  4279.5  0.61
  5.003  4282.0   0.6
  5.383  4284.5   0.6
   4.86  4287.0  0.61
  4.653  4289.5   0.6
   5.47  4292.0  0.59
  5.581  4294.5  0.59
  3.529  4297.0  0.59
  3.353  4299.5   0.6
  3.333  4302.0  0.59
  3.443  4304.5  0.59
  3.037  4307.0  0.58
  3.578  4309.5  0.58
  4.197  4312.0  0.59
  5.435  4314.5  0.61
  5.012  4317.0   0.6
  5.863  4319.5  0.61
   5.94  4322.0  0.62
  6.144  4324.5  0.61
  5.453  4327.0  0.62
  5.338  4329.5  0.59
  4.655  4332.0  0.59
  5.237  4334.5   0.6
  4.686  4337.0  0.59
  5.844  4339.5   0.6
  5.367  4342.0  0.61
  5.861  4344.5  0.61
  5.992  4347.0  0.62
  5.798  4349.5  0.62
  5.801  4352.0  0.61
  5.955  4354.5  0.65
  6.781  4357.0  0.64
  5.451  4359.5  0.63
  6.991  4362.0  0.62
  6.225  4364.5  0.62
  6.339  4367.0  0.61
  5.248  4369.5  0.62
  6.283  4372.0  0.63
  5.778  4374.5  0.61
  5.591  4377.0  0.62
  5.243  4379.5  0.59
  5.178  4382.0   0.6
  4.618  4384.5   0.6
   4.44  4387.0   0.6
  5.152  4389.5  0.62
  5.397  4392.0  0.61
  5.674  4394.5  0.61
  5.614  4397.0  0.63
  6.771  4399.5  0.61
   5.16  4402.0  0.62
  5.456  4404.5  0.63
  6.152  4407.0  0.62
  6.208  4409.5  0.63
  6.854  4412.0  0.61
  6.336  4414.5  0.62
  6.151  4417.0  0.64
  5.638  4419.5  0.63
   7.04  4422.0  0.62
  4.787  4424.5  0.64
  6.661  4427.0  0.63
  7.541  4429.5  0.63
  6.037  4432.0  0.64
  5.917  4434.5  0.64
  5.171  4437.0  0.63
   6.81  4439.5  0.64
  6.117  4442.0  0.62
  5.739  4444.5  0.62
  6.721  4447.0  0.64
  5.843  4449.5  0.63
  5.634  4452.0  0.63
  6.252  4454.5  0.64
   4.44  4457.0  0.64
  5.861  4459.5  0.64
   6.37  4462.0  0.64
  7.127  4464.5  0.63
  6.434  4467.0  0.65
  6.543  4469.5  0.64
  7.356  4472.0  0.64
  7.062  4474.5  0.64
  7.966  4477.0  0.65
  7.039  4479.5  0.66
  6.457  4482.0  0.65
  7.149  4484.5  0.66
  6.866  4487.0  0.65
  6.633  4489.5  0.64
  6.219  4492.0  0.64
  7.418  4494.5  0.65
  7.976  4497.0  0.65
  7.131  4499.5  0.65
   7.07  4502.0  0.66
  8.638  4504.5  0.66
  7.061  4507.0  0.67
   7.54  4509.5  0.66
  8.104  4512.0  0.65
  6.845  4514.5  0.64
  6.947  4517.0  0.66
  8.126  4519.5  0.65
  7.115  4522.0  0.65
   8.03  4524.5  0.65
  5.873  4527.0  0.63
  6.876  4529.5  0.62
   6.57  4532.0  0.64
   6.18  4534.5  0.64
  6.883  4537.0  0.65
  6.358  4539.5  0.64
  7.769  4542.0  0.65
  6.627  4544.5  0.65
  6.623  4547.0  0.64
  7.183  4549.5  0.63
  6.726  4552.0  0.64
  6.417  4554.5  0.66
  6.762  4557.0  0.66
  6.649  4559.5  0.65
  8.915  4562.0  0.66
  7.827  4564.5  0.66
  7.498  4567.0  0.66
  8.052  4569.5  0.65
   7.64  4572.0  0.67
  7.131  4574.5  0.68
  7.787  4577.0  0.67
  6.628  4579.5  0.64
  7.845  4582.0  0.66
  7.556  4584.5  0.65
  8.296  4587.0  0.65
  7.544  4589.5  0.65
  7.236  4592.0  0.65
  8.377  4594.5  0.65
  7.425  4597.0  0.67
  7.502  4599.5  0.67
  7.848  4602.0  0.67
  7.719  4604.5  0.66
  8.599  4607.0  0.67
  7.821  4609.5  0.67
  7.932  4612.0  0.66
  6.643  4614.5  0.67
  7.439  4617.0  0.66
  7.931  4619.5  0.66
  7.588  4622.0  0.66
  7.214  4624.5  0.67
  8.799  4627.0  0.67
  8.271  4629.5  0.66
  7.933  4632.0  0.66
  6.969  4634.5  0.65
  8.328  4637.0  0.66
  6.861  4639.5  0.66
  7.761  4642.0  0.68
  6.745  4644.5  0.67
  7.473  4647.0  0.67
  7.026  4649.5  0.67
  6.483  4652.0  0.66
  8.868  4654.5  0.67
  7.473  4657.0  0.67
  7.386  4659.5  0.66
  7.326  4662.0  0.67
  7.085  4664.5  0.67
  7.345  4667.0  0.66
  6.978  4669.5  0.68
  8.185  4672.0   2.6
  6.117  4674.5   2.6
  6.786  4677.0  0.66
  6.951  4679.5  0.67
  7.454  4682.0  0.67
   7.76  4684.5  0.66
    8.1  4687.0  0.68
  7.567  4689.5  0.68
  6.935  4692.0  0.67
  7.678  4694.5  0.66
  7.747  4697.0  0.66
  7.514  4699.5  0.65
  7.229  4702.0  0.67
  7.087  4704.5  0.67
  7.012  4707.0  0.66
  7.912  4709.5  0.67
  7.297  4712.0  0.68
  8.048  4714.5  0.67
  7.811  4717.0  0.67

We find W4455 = 0.14 mag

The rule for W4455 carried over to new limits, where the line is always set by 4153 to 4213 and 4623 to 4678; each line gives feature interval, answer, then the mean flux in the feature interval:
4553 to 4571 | -0.07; 7.44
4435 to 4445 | 0.07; 5.97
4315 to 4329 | 0.02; 5.65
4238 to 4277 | -0.03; 5.55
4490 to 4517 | -0.11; 7.36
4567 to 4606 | -0.08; 7.64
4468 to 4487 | -0.08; 7.06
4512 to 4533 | -0.05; 7.12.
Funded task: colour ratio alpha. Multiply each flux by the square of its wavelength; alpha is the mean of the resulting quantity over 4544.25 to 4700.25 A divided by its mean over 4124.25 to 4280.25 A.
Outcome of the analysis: 1.77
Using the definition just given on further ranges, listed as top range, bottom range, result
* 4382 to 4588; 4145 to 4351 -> 1.46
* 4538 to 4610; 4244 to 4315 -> 1.75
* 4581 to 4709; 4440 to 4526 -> 1.17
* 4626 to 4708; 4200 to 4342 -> 1.75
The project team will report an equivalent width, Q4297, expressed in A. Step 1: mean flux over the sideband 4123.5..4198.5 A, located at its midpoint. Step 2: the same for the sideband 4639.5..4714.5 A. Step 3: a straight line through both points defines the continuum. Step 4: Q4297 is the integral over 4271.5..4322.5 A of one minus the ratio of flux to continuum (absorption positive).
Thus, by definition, 8.6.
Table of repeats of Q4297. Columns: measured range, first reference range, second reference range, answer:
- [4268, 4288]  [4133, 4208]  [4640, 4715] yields 1.44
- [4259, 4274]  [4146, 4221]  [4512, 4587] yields -0.61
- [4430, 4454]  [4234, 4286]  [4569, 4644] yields 1.98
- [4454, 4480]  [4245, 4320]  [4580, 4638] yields -0.23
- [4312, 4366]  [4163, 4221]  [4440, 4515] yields 2.93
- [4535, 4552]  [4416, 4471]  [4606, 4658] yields 0.15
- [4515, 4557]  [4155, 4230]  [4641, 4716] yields -1.18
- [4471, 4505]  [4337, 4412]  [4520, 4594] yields -2.68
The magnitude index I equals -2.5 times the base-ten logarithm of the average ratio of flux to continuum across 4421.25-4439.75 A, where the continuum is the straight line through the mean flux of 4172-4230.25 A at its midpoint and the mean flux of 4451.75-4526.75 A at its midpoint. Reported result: 0.068 mag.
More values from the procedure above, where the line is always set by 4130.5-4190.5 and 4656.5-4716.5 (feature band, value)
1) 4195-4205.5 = 0.06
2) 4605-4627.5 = -0.10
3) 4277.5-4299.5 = 0.15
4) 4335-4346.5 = 0.05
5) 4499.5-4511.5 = -0.16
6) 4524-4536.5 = 0.00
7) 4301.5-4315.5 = 0.41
